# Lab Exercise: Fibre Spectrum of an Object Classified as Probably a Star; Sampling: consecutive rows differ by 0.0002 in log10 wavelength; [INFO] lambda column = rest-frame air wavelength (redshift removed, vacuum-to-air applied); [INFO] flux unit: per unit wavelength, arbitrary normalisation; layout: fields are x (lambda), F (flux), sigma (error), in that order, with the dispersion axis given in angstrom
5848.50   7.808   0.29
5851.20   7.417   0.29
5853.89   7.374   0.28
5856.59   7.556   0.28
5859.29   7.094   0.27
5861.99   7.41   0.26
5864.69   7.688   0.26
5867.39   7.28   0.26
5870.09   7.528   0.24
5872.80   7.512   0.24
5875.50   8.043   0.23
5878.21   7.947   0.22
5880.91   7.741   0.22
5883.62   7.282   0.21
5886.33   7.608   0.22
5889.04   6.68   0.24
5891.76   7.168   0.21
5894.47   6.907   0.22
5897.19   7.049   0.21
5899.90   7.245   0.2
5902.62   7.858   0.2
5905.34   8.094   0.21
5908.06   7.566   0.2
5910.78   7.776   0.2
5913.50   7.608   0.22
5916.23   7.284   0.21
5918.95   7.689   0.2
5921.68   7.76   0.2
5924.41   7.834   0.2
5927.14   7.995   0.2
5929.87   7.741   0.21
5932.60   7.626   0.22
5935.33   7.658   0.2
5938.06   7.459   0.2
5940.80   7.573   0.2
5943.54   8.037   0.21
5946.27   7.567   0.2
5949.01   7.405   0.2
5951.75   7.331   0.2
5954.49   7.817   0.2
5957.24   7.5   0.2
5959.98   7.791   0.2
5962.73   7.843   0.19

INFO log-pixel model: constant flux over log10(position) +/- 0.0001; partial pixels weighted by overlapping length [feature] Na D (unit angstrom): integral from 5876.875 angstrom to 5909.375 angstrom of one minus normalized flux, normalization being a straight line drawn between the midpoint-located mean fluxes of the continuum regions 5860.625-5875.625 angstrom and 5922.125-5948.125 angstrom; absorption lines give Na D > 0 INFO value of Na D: 0.76 angstrom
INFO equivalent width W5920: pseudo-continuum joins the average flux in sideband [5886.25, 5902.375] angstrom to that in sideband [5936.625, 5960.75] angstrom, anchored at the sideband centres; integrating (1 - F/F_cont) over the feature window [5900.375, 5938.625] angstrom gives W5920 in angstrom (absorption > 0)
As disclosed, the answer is -1.9 angstrom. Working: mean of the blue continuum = 7.12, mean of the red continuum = 7.6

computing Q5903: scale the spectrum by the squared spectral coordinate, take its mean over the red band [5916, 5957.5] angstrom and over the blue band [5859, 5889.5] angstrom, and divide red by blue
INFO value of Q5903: 1.0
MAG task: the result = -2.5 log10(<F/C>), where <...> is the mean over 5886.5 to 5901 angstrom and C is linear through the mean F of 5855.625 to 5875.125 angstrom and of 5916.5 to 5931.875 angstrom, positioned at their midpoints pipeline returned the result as 0.08 mag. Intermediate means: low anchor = 7.47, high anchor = 7.76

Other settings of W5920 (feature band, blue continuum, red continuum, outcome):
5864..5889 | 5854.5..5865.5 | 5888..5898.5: -1.35 angstrom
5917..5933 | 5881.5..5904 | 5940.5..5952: -0.65 angstrom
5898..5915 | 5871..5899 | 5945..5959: -0.53 angstrom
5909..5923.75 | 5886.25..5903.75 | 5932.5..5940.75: -0.50 angstrom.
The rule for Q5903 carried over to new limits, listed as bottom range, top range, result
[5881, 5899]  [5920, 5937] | 1.10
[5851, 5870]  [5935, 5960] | 1.06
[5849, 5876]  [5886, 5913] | 1.00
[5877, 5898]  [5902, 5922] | 1.06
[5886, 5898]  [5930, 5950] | 1.10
